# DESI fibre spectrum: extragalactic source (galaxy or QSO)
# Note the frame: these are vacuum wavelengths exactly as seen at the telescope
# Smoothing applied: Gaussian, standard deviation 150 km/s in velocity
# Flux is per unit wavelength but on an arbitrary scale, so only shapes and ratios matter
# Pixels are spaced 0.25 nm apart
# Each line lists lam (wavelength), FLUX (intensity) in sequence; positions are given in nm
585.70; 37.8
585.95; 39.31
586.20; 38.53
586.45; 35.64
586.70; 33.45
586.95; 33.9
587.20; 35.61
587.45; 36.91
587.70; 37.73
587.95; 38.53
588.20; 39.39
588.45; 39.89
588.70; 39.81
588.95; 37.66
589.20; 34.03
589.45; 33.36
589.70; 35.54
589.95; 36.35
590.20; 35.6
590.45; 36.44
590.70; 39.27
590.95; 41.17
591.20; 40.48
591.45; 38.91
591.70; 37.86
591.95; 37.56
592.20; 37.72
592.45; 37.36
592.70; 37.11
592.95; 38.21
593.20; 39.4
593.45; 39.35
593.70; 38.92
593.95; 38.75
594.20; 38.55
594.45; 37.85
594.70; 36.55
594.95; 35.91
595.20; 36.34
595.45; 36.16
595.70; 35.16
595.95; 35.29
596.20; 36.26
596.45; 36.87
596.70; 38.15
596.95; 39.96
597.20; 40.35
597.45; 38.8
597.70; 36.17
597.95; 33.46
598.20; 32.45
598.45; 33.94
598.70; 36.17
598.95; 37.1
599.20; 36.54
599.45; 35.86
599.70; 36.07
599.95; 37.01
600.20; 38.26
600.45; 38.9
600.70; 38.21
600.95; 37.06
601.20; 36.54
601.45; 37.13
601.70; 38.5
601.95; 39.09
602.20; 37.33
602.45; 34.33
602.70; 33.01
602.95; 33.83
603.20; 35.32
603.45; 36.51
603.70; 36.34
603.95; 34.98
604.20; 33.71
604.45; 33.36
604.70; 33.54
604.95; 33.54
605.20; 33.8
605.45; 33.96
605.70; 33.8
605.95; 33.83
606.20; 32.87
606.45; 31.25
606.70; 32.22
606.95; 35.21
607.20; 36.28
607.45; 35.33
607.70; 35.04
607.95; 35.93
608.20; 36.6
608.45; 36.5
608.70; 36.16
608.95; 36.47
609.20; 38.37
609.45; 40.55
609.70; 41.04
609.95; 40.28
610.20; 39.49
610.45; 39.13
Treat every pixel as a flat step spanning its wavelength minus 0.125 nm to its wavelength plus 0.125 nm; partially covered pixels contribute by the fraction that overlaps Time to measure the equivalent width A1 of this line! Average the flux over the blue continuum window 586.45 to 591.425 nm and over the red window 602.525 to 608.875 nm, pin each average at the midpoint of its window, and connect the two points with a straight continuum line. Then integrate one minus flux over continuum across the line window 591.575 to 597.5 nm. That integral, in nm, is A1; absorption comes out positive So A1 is -0.23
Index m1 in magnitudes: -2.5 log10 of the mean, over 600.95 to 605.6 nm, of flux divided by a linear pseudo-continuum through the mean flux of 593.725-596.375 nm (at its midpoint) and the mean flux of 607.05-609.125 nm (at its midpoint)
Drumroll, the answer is 0.03 mag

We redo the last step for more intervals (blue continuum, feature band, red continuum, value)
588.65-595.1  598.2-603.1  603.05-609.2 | -0.018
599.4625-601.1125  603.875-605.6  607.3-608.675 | 0.085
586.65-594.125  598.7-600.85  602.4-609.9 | -0.030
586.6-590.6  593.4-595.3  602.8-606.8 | -0.063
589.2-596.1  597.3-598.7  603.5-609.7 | 0.041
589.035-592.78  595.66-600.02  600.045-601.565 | 0.033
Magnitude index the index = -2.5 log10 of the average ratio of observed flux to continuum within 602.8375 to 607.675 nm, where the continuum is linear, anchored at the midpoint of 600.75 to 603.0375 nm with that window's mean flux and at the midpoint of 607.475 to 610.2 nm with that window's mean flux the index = 0.09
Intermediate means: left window 36.4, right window 37.7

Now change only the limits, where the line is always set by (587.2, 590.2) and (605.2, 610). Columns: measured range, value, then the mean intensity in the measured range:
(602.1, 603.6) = 0.032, 35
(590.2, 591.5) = -0.057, 38.9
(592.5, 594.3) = -0.053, 38.6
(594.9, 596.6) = 0.016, 36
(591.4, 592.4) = -0.031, 37.9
